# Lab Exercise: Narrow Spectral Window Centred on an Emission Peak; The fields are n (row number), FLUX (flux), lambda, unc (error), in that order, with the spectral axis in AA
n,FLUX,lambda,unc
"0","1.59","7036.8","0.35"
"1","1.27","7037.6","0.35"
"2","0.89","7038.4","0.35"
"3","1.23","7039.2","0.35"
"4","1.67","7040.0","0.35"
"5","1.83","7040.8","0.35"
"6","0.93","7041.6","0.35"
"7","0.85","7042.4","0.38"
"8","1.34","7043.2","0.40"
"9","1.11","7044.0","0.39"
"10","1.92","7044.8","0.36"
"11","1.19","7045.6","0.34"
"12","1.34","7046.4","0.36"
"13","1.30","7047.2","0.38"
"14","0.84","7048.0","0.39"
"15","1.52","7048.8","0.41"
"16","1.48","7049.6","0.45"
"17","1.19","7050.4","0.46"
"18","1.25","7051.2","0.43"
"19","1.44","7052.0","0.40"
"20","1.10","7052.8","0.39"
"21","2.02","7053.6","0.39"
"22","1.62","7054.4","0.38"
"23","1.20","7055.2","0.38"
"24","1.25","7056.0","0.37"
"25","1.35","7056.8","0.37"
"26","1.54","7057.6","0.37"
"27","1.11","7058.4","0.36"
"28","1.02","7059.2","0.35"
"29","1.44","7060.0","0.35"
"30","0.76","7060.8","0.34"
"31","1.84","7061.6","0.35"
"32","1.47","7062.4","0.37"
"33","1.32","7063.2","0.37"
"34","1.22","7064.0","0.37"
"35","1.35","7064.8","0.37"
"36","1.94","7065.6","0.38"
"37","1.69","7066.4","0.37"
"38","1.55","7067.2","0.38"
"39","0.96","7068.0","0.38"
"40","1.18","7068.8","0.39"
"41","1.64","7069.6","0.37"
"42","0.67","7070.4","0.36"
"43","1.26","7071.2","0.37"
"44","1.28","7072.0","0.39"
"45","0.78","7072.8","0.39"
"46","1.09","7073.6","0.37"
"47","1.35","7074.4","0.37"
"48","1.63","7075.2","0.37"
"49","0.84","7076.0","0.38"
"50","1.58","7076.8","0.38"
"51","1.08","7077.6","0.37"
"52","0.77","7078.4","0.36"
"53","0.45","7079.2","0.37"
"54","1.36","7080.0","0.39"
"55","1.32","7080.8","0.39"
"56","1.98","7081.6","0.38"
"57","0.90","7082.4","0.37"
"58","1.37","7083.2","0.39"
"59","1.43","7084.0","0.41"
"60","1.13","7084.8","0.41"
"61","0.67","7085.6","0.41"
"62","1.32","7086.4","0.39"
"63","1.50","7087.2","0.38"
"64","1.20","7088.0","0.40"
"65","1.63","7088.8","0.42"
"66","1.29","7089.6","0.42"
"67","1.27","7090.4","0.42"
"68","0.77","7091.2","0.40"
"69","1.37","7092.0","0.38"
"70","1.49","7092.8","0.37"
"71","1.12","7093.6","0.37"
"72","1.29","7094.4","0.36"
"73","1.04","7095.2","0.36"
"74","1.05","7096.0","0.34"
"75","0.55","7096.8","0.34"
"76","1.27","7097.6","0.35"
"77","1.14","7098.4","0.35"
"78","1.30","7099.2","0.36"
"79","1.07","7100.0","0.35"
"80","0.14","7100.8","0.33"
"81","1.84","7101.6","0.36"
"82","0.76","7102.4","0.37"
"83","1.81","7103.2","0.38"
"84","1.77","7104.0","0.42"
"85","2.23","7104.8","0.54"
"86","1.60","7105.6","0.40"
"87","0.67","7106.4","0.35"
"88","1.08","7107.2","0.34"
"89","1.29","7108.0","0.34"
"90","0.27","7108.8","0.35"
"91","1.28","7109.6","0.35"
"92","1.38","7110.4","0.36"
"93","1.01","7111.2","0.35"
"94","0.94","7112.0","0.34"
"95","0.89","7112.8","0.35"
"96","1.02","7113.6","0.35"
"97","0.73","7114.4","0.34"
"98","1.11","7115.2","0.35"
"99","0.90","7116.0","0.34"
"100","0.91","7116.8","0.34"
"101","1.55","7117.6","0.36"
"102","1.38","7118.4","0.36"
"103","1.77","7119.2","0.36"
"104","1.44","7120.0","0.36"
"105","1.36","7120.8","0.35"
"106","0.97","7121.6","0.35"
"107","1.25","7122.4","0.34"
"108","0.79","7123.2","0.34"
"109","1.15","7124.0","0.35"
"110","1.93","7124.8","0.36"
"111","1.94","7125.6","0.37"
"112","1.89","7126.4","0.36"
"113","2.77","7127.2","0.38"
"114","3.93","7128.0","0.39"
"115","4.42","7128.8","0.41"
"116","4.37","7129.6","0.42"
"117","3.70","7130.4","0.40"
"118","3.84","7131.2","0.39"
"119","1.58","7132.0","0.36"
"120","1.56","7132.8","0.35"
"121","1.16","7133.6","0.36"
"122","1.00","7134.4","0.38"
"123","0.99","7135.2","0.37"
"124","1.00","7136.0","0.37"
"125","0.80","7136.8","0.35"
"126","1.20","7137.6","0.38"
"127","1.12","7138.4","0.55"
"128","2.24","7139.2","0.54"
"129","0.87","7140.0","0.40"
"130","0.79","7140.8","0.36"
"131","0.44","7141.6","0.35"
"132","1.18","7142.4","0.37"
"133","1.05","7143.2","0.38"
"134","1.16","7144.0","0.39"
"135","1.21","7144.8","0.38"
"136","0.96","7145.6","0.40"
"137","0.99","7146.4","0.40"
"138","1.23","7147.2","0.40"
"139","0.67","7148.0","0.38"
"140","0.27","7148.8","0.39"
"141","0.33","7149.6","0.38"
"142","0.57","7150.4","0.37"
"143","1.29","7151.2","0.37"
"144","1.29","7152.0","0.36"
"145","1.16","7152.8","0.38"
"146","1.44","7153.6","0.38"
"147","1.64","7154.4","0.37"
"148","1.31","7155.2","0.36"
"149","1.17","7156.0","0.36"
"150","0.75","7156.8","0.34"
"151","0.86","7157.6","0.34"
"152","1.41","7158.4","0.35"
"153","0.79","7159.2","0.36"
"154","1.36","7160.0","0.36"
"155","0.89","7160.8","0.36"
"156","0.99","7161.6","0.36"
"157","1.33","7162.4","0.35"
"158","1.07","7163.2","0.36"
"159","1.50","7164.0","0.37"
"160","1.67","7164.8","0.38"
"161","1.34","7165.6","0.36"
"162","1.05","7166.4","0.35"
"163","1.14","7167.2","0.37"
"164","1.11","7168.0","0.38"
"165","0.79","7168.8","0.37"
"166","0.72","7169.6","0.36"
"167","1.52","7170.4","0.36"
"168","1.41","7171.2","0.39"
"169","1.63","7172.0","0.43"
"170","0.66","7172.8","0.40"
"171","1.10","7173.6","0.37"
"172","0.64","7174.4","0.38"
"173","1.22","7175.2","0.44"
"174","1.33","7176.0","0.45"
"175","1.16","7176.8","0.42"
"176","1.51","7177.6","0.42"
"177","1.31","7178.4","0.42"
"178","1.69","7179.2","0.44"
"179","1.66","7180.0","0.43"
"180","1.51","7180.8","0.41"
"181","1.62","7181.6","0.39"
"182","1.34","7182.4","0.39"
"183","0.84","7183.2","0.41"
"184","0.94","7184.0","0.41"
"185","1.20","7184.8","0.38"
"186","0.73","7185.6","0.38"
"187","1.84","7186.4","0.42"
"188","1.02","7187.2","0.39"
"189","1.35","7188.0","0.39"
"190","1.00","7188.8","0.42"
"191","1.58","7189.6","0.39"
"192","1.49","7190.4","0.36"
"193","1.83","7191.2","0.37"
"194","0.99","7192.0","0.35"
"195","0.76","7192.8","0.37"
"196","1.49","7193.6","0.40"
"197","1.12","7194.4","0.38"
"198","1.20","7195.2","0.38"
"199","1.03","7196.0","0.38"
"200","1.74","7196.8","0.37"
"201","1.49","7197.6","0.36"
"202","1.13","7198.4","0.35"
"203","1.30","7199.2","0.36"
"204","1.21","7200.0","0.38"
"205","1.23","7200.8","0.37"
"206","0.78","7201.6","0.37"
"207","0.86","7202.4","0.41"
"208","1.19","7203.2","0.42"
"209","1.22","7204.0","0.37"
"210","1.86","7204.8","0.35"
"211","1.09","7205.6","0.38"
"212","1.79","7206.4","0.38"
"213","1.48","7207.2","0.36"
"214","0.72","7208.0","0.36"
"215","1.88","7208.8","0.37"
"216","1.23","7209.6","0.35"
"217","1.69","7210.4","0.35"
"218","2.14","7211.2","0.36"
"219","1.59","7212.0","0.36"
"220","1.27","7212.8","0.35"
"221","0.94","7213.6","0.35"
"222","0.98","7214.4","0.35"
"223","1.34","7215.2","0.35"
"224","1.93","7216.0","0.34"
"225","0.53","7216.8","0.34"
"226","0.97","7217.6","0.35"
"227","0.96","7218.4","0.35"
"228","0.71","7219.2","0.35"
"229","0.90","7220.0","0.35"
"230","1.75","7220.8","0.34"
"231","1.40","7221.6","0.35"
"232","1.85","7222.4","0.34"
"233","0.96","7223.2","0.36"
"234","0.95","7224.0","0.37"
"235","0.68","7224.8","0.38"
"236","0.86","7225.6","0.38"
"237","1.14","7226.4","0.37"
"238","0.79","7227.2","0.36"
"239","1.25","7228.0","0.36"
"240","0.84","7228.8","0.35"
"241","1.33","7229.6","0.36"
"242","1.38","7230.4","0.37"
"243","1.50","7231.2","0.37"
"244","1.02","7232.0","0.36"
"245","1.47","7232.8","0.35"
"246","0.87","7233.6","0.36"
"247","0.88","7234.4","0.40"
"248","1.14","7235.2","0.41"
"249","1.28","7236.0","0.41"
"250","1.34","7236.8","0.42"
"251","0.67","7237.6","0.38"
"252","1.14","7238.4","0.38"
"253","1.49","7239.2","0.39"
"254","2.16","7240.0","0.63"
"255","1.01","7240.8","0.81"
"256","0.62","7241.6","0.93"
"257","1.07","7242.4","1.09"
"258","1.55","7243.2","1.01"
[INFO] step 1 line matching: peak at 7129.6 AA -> Hbeta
